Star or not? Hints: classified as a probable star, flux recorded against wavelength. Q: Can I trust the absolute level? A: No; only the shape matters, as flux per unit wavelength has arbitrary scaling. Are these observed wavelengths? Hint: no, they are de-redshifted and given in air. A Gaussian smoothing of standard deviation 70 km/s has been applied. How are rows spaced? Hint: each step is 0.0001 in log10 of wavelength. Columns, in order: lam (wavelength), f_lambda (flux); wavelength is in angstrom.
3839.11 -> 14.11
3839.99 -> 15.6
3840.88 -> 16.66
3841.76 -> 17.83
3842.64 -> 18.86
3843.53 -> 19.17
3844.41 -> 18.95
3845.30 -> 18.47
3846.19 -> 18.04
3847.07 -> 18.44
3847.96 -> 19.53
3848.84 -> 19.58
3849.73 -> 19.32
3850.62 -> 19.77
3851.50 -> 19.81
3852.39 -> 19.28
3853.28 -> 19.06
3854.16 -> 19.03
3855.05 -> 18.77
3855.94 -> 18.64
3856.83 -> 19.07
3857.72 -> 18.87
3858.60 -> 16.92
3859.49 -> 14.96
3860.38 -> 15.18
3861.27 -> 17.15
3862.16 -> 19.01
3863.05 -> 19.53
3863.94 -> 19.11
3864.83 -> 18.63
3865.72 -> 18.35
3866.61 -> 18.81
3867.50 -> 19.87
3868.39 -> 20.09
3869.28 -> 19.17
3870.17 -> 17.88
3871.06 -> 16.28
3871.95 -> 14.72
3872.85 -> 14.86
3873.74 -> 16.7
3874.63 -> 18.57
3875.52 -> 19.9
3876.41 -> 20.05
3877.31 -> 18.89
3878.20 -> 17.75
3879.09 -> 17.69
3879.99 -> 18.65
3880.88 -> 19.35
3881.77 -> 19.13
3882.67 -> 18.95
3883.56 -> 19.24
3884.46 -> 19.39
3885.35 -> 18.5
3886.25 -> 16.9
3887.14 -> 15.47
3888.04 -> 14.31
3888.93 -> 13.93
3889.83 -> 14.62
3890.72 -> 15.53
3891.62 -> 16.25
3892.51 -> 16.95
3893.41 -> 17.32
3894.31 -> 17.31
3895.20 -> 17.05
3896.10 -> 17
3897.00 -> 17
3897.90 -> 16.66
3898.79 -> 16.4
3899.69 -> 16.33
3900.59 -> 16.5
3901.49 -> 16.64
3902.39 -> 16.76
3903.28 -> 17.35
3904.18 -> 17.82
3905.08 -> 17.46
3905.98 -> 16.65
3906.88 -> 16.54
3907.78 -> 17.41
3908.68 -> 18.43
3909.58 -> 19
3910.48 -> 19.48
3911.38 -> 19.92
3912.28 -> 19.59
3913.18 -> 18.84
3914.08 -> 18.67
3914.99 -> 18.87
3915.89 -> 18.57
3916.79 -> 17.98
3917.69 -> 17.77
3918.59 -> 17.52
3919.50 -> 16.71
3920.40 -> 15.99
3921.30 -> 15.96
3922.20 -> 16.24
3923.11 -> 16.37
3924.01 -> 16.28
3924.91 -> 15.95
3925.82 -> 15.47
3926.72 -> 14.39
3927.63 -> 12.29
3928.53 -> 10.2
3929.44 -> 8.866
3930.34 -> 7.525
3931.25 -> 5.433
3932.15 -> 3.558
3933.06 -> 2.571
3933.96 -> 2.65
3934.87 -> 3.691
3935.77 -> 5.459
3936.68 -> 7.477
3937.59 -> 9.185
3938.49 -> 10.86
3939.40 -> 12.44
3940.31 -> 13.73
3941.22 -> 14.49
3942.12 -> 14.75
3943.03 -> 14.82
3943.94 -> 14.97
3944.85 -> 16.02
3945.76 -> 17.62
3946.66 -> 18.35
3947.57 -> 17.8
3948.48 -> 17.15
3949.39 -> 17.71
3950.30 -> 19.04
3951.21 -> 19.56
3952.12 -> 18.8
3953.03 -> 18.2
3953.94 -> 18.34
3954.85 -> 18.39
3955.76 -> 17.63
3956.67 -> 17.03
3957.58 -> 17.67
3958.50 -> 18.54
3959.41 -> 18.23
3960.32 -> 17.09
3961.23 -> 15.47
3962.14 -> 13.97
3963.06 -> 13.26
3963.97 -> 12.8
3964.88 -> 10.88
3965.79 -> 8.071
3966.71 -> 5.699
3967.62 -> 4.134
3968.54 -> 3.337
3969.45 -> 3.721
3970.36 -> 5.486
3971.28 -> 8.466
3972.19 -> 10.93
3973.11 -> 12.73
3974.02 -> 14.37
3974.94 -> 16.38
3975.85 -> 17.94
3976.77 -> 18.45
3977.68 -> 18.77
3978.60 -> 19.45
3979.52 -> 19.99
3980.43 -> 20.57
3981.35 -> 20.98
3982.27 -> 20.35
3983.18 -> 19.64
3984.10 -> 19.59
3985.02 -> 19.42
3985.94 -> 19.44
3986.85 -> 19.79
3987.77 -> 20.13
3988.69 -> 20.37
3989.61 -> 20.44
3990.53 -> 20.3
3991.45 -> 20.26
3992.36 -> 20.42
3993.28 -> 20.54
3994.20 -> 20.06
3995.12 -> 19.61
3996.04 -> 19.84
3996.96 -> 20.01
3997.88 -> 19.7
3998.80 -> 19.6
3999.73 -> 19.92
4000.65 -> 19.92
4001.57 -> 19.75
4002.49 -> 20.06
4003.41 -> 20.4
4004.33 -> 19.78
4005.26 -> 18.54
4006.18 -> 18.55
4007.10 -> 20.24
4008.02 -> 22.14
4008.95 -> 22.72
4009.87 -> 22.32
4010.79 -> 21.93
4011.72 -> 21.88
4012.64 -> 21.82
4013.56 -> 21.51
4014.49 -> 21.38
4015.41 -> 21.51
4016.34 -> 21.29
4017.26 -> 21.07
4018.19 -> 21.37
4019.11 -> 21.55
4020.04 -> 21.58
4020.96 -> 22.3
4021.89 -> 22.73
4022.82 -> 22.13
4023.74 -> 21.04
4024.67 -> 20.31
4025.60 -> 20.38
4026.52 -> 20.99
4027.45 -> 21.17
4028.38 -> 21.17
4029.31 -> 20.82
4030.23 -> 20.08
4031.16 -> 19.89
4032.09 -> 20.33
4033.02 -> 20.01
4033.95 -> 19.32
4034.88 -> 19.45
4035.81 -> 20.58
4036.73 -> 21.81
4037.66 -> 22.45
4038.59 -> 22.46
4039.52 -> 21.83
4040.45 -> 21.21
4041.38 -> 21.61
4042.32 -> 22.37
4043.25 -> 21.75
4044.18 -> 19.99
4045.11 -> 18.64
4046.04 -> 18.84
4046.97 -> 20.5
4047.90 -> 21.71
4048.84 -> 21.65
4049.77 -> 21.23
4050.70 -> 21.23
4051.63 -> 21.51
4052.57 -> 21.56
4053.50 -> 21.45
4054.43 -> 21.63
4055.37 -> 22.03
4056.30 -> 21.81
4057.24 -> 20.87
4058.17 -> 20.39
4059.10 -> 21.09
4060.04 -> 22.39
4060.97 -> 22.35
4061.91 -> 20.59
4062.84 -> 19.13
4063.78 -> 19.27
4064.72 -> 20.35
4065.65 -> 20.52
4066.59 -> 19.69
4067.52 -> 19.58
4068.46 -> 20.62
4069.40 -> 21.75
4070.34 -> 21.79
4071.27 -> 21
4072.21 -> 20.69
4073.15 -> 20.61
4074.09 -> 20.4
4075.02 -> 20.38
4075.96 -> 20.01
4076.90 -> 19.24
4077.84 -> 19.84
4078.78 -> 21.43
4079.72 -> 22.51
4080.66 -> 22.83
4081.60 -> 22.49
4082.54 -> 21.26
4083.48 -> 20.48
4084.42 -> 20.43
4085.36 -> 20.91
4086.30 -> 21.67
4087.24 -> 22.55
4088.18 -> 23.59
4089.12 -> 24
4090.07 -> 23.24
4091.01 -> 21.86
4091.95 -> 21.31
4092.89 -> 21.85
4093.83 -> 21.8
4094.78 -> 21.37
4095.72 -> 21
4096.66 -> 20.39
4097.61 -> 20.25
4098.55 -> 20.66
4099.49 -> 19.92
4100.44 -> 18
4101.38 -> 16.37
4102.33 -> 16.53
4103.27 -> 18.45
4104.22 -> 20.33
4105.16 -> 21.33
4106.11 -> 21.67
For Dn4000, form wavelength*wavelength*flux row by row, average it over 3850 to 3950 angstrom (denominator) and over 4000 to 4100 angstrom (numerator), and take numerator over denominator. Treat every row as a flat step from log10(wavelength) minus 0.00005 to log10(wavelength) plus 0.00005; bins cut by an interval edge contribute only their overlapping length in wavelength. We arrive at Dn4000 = 1.41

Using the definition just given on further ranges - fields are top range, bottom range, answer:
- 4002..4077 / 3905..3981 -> 1.53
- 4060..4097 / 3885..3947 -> 1.55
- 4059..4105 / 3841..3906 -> 1.29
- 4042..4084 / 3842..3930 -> 1.31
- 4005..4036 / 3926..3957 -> 1.68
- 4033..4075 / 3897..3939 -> 1.56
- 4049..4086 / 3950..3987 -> 1.43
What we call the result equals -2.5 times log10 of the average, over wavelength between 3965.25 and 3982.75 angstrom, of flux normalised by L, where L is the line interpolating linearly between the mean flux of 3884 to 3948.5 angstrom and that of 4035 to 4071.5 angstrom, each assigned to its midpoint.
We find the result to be 0.32 mag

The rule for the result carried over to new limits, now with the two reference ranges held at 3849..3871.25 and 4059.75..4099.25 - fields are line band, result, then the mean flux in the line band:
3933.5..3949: 0.49 mag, 12.5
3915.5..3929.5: 0.23 mag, 15.6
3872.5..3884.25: 0.02 mag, 18.5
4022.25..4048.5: -0.01 mag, 20.8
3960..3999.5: 0.23 mag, 16.1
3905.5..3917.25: 0.04 mag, 18.5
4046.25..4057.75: -0.03 mag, 21.4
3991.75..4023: -0.03 mag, 20.8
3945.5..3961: 0.09 mag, 18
